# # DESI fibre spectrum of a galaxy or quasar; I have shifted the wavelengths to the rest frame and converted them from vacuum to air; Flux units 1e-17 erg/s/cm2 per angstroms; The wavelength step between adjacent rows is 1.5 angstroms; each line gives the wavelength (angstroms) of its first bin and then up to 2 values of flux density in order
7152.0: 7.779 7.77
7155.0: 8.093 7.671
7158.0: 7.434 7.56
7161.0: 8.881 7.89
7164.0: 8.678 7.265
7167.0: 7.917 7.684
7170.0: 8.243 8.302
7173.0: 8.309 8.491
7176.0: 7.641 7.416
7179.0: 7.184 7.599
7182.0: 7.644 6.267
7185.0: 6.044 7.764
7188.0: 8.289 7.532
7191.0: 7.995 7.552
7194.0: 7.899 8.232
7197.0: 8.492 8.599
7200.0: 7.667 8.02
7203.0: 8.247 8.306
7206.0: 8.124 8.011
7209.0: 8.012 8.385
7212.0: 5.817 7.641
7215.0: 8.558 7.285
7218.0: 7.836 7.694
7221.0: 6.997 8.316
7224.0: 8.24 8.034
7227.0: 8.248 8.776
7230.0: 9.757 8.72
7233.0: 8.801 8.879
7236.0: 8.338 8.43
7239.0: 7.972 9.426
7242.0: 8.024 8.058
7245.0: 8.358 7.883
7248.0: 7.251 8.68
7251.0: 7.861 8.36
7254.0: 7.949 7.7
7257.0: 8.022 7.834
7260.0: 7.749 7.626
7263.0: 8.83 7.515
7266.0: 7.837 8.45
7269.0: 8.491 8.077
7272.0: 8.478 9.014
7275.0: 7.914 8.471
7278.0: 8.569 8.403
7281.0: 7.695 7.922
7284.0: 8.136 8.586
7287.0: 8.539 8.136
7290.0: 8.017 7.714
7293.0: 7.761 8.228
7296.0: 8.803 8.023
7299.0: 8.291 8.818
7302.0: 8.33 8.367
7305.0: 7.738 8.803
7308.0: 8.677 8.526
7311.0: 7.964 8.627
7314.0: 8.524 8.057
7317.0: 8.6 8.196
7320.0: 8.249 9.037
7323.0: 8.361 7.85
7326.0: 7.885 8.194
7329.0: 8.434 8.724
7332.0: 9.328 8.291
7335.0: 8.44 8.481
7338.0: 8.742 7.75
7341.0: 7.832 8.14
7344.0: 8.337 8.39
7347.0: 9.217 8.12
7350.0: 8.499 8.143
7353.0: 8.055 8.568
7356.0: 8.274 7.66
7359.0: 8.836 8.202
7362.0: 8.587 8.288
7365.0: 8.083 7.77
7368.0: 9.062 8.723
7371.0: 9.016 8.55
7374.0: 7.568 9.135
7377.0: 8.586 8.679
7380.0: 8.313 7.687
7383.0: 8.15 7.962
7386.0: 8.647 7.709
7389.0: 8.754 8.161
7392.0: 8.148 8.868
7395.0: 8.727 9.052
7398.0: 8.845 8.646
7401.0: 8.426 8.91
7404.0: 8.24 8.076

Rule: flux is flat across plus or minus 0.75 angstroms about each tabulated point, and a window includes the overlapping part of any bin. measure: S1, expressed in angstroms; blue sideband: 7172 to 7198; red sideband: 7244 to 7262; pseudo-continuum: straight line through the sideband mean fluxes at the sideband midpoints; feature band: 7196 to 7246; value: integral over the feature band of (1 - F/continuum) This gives -2.30 angstroms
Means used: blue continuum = 7.68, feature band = 8.18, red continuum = 7.95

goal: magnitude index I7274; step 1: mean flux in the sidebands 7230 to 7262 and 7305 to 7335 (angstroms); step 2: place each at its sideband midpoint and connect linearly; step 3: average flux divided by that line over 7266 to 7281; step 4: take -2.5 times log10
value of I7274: -0.01 mag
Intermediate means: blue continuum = 8.23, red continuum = 8.42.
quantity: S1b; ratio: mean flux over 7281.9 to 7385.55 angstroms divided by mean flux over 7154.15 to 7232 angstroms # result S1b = 1.1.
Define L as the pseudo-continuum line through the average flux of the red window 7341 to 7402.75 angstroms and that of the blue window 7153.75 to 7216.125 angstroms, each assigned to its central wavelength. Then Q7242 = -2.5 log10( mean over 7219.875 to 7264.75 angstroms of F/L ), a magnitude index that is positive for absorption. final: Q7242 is -0.03 mag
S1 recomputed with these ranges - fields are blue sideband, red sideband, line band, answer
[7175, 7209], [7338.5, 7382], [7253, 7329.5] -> -1.17 angstroms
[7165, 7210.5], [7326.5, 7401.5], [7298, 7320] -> -0.40 angstroms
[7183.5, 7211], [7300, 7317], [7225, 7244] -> -1.22 angstroms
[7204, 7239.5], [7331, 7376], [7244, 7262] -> 0.55 angstroms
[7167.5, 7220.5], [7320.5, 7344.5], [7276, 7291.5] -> -0.11 angstroms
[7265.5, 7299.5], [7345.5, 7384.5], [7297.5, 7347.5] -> -0.48 angstroms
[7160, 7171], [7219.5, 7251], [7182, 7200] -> 1.05 angstroms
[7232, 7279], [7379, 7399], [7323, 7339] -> -0.20 angstroms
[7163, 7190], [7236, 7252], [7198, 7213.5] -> 0.03 angstroms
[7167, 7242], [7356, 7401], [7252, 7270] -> 0.24 angstroms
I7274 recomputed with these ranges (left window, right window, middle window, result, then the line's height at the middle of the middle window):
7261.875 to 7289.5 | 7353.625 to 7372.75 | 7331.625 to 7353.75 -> 0.003 mag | 8.39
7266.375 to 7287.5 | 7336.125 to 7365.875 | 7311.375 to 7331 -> -0.005 mag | 8.31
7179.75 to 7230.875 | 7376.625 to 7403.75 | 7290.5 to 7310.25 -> -0.018 mag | 8.18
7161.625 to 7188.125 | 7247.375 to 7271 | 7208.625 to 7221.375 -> 0.037 mag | 7.85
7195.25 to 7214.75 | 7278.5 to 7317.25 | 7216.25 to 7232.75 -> -0.024 mag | 8.04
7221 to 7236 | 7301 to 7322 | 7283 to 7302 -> 0.024 mag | 8.44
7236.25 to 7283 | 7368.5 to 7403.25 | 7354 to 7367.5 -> 0.022 mag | 8.43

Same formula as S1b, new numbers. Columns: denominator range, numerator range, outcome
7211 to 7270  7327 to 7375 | 1.03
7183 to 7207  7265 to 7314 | 1.06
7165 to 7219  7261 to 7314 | 1.06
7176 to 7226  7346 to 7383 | 1.08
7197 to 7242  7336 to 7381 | 1.02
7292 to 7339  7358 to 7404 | 1.01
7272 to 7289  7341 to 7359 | 1.00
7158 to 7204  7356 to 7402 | 1.08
